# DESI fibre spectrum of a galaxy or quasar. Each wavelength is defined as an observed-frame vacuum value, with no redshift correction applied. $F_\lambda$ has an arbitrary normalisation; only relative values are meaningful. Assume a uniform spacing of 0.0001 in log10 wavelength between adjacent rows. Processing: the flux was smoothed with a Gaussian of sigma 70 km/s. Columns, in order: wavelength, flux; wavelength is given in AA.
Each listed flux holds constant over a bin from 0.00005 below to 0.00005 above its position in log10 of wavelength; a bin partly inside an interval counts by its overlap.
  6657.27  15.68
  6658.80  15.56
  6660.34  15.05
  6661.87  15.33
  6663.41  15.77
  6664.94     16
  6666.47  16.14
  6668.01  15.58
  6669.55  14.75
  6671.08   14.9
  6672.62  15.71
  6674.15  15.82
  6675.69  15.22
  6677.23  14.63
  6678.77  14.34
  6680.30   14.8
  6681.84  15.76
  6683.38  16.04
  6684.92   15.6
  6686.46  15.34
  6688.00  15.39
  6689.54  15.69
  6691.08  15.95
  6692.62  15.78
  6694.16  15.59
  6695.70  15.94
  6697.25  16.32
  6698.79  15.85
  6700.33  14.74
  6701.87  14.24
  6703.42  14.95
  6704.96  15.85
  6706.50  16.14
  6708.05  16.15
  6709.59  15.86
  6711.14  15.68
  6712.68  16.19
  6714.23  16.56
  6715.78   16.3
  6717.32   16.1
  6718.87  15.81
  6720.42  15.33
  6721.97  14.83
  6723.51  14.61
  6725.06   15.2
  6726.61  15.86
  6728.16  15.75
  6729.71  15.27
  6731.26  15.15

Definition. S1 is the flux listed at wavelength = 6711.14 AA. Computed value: 15.68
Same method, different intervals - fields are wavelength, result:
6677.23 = 14.63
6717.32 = 16.1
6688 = 15.39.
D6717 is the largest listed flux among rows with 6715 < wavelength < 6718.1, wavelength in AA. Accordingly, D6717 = 16.3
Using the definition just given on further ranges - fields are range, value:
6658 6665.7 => 16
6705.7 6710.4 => 16.15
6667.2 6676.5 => 15.82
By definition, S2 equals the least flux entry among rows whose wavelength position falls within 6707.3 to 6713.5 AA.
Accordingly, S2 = 15.68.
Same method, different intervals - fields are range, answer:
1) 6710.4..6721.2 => 15.33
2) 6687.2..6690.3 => 15.39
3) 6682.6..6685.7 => 15.6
